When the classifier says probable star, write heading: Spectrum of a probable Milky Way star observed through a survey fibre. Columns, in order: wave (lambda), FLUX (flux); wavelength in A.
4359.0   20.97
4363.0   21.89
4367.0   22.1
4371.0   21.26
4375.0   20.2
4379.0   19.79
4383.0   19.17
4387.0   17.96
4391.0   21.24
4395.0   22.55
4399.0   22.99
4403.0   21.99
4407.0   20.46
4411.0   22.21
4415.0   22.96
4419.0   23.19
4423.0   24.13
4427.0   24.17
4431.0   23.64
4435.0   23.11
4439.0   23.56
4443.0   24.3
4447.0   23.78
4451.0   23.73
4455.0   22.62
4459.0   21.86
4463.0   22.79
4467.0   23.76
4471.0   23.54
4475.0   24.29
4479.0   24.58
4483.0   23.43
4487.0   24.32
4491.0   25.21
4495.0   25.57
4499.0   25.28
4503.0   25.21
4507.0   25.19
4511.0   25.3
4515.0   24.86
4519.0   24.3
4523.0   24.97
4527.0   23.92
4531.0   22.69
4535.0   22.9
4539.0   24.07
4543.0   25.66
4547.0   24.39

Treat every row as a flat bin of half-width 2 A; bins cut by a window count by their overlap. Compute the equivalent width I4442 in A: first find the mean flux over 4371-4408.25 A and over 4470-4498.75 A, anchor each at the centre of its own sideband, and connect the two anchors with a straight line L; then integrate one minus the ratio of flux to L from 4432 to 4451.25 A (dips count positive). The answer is -0.7 A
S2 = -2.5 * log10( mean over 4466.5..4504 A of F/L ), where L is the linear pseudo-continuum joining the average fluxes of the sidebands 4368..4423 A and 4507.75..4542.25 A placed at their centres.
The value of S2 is -0.054 mag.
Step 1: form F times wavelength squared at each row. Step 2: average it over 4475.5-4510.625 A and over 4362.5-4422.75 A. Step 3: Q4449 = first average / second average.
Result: 1.21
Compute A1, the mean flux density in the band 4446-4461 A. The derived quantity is 22.9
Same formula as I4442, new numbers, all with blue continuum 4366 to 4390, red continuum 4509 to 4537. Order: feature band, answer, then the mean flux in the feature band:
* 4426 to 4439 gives -1.21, 23.6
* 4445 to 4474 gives -1.10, 23.2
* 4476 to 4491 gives -0.81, 24.3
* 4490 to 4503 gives -1.09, 25.3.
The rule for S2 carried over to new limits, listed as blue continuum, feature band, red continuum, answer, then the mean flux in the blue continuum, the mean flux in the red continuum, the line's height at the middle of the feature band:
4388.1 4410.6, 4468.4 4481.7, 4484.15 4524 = 0.00 mag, 21.7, 25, 24.1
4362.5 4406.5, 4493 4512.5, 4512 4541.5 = -0.08 mag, 21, 24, 23.5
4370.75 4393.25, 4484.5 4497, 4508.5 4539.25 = -0.08 mag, 19.9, 24.1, 23.1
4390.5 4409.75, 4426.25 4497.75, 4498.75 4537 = -0.03 mag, 21.9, 24.4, 23.2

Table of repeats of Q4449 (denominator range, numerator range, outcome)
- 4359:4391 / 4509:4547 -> 1.27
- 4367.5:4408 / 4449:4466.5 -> 1.13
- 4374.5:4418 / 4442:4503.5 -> 1.18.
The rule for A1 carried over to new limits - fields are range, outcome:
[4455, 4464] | 22.3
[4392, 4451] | 23.1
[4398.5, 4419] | 22.2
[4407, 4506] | 23.7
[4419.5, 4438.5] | 23.7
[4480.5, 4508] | 24.9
